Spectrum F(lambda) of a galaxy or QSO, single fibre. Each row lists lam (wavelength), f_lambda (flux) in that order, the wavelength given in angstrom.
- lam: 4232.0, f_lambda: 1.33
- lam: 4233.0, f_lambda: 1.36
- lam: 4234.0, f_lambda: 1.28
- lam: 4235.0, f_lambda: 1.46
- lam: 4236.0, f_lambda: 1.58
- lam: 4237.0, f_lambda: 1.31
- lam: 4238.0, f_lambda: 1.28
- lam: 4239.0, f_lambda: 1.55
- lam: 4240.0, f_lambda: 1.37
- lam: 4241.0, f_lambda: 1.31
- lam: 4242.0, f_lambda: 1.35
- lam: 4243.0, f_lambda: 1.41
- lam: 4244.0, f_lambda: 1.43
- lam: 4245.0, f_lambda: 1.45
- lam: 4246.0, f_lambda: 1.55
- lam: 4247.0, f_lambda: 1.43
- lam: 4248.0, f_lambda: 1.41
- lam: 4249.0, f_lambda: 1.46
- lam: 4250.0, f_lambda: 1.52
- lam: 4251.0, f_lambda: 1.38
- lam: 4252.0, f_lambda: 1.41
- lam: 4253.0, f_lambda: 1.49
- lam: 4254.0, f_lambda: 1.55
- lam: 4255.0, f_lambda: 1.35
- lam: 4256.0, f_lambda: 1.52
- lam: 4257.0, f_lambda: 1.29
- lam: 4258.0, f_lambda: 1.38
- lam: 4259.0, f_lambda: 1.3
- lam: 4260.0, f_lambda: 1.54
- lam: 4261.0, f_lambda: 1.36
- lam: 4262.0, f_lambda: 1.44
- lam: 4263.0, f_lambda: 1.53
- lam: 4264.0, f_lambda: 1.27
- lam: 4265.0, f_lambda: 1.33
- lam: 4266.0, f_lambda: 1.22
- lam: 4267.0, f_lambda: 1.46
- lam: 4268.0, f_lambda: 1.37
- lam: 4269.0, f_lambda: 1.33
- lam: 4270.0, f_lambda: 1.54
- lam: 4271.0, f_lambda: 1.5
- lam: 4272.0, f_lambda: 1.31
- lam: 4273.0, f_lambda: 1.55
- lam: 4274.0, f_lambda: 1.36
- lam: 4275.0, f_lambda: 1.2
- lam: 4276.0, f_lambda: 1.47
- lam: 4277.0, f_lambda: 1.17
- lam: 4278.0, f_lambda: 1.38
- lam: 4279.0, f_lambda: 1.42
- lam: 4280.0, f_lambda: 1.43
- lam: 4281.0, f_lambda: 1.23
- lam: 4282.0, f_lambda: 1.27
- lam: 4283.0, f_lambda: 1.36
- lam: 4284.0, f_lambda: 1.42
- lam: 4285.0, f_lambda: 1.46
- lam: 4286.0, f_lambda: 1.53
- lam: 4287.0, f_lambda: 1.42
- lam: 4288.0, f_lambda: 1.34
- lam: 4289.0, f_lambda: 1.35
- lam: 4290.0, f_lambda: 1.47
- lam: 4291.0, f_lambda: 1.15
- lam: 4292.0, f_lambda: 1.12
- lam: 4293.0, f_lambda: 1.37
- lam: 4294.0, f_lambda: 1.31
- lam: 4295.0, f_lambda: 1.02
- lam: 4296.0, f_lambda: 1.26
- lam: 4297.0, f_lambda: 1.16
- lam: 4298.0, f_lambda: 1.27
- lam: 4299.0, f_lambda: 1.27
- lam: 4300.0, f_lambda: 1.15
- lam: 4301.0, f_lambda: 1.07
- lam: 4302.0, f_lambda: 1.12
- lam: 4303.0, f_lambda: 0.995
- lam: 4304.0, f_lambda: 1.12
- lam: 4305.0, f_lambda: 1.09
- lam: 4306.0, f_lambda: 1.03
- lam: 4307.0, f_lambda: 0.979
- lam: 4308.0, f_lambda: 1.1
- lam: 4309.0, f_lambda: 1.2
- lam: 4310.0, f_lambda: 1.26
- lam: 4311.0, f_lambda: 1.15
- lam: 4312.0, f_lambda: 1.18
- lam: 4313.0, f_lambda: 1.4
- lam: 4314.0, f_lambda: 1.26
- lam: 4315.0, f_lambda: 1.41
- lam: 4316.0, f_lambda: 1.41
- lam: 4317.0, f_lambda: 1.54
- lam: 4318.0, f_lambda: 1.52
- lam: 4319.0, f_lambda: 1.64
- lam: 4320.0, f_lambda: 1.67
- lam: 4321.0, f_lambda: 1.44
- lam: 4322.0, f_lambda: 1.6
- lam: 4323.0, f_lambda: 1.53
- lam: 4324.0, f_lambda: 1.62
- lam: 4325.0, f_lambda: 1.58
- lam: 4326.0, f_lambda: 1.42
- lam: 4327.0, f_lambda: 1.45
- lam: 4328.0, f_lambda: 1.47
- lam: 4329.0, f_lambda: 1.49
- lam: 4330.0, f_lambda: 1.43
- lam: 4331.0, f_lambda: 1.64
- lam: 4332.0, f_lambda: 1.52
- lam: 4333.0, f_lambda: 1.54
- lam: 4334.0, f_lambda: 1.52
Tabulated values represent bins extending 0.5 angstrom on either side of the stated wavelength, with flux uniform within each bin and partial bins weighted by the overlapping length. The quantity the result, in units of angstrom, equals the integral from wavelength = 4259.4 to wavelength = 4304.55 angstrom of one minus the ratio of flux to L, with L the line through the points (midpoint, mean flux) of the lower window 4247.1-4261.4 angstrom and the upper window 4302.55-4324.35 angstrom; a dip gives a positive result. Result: 1.9 angstrom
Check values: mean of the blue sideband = 1.43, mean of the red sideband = 1.32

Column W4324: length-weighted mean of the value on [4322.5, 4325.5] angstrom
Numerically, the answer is 1.58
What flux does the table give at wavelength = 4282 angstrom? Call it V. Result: 1.27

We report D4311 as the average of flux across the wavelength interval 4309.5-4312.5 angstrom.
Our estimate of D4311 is 1.2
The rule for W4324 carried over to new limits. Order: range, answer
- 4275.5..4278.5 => 1.34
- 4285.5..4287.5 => 1.48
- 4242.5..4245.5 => 1.43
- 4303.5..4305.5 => 1.1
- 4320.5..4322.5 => 1.52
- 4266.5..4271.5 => 1.44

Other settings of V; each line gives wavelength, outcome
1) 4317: 1.54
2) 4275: 1.2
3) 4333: 1.54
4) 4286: 1.53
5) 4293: 1.37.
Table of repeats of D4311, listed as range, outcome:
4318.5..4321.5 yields 1.58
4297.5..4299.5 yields 1.27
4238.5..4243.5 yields 1.4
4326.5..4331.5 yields 1.5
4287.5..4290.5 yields 1.39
